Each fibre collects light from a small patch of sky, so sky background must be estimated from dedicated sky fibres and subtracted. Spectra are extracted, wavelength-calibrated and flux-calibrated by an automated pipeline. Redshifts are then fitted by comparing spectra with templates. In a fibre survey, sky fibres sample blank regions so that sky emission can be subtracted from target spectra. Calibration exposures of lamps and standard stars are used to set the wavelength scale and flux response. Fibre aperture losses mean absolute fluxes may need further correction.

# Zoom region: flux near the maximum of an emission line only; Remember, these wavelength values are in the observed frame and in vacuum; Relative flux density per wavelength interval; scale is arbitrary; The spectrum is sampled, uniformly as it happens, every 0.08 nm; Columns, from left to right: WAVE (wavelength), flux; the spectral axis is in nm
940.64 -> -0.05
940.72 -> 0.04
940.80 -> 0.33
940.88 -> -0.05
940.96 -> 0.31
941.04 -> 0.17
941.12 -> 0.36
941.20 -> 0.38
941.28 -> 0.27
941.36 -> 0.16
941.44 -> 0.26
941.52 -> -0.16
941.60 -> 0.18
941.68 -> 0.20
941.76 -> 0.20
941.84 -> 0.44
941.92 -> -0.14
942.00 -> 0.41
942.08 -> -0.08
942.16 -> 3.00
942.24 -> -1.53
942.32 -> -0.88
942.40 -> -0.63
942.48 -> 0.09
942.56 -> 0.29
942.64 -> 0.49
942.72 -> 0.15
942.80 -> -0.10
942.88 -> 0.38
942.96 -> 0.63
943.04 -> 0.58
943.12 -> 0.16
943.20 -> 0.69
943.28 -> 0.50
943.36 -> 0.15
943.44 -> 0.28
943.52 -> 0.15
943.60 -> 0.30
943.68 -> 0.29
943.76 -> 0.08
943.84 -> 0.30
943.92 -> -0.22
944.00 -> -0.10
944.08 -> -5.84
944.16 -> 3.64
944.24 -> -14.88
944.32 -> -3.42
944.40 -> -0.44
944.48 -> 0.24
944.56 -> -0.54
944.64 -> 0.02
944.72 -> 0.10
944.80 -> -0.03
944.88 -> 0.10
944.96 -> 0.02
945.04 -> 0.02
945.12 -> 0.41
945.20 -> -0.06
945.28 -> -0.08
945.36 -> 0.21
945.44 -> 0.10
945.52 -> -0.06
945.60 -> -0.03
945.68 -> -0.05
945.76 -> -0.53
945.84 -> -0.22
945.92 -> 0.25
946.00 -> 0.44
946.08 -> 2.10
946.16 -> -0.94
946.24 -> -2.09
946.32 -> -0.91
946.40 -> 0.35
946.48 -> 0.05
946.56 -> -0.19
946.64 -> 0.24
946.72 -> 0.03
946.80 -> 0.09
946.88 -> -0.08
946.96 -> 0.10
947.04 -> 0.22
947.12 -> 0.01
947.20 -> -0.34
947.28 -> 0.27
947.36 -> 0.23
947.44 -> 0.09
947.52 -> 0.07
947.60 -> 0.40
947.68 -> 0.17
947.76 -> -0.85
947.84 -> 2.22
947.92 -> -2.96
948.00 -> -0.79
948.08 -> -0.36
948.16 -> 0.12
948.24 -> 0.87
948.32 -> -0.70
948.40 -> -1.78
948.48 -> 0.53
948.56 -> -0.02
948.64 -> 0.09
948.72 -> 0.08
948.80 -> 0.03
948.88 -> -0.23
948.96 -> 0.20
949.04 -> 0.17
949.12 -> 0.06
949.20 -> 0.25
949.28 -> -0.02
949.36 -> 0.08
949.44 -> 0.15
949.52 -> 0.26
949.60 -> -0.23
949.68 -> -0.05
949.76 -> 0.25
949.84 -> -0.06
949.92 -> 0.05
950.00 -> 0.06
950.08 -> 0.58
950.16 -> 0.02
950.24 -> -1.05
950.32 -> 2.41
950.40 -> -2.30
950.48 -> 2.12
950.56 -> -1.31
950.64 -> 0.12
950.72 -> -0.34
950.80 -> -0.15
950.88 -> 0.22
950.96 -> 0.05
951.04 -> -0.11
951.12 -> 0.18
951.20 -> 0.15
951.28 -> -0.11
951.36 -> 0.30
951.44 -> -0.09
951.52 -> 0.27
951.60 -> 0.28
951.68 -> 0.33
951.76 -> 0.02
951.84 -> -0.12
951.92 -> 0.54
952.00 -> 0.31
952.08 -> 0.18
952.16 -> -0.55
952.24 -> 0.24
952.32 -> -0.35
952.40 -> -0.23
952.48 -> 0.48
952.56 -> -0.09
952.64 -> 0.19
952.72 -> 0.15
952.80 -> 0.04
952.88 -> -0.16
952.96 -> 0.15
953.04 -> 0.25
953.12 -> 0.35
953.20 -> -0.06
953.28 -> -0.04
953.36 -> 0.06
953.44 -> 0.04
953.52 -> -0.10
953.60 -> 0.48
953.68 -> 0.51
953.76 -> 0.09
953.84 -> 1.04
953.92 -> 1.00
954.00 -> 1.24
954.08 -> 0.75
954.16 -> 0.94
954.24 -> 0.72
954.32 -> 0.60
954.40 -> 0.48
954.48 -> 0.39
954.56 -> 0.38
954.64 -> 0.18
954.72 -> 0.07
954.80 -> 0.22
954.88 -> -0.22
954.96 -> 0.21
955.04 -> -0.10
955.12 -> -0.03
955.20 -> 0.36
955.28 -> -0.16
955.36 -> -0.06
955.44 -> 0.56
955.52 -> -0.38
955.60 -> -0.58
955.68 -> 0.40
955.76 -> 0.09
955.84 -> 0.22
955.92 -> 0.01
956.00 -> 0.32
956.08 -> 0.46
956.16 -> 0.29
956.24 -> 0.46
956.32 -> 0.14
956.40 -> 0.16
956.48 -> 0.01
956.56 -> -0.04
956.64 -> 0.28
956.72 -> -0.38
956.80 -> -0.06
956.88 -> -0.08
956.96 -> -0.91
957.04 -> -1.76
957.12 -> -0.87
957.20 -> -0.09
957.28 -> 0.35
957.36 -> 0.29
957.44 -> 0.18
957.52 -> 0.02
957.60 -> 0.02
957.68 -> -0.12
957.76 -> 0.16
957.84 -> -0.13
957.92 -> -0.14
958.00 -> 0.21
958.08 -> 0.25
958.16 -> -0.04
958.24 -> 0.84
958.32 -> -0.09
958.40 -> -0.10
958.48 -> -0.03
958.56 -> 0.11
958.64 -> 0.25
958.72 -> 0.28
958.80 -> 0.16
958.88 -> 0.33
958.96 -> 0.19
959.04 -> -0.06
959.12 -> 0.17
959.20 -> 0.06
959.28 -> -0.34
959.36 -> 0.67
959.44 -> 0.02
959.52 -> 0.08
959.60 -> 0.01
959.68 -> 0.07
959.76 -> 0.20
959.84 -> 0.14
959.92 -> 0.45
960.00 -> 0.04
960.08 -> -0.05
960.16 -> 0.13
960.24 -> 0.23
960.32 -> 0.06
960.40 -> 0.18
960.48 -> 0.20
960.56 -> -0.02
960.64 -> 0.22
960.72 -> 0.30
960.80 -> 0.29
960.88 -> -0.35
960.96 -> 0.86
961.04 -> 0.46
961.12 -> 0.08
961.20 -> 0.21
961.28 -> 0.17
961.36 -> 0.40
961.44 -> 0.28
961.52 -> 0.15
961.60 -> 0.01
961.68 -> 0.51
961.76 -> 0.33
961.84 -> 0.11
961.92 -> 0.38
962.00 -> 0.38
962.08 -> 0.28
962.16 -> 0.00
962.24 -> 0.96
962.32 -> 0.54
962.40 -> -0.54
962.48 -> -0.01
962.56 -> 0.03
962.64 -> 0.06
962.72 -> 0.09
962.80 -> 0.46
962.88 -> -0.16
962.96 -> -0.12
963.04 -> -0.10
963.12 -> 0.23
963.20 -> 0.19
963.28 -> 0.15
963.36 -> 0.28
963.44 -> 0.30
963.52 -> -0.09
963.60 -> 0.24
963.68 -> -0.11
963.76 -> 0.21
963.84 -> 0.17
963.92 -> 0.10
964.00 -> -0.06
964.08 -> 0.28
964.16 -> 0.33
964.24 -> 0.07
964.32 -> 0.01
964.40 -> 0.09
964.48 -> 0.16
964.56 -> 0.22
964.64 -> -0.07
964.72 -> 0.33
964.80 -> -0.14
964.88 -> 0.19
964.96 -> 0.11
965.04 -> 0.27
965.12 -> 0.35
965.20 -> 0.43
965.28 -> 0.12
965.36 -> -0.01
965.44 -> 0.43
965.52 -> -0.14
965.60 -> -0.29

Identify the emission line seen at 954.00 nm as Hbeta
